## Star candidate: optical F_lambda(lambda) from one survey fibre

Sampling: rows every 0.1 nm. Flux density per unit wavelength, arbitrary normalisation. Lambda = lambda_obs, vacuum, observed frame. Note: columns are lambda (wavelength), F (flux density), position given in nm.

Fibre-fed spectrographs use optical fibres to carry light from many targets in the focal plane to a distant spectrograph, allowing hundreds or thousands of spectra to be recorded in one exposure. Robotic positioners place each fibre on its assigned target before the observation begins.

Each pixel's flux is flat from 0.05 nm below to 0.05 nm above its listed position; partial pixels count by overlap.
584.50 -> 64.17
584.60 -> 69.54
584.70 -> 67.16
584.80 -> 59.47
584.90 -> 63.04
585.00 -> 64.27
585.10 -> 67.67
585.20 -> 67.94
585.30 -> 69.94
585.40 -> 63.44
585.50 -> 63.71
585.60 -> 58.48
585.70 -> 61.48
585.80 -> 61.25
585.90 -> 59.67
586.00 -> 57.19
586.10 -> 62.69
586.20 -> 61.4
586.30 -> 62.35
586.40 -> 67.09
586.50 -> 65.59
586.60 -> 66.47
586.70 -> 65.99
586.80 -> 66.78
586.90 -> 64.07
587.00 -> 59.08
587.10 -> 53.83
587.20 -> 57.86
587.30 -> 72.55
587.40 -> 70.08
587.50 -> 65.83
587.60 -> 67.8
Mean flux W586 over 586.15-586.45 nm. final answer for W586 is 63.6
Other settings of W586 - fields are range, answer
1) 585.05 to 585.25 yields 67.8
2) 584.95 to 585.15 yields 66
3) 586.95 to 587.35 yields 60.8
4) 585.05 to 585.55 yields 66.5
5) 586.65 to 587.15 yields 62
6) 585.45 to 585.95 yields 60.9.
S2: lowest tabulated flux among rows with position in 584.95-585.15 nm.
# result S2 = 64.27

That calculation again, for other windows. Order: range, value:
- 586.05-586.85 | 61.4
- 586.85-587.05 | 59.08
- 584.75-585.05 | 59.47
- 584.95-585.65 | 58.48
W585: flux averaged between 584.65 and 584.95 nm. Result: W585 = 63.2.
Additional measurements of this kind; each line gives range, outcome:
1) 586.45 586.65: 66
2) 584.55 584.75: 68.4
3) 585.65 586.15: 60.5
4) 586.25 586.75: 65.5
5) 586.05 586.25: 62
